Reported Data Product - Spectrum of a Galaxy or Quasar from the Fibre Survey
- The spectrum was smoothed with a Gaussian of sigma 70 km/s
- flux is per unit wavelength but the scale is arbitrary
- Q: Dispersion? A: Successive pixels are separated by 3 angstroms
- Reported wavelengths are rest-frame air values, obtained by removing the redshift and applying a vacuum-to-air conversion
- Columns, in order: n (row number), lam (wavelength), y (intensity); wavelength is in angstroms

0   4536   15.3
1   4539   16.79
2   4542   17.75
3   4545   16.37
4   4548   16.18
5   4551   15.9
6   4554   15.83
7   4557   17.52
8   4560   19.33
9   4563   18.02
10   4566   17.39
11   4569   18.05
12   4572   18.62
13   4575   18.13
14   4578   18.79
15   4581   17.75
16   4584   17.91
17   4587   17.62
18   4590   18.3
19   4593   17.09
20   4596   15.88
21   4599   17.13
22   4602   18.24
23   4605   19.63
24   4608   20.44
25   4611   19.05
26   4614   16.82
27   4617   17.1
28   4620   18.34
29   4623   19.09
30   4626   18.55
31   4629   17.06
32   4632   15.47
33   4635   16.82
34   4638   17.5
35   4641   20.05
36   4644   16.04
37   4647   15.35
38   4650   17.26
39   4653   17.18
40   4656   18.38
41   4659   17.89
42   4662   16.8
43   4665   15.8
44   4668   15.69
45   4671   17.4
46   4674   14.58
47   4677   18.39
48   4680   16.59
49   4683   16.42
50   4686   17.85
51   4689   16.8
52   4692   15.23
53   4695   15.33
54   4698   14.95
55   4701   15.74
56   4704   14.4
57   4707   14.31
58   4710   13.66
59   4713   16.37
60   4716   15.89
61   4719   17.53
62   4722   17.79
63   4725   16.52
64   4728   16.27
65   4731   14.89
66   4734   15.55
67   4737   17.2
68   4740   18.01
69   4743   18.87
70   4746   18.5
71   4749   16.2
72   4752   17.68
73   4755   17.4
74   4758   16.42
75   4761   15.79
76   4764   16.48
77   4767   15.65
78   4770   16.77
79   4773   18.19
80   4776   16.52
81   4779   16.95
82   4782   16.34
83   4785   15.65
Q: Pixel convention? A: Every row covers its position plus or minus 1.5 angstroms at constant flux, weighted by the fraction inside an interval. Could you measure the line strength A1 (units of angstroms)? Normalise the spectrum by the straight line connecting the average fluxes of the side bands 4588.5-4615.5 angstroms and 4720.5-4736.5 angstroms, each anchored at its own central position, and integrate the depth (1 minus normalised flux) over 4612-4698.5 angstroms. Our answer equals 1.8 angstroms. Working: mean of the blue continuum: 18.1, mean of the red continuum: 16.3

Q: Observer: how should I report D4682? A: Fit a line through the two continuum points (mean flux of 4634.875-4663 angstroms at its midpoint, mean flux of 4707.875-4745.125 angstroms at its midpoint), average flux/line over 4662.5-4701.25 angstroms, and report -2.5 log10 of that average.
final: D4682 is 0.05 mag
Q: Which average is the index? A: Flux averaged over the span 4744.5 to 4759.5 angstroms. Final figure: 17.2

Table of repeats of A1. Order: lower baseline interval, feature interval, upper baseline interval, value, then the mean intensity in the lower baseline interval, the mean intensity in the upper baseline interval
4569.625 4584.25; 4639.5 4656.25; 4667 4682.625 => -0.3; 18.3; 16.5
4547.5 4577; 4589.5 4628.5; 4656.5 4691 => -2.0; 17.6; 16.8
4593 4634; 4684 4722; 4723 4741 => 2.3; 17.9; 16.4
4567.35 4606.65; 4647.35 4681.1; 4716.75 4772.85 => 1.1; 17.9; 16.9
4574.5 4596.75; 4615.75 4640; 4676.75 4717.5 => -0.8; 17.7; 15.8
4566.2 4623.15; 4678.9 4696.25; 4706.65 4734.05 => 0.1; 18.1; 16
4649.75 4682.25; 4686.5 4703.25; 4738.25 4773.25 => 1.3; 16.9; 17.1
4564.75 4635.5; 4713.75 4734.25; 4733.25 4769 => 0.9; 17.9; 17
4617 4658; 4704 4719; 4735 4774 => 1.8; 17.5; 17.1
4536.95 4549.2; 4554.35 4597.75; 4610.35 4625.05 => -1.3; 16.7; 18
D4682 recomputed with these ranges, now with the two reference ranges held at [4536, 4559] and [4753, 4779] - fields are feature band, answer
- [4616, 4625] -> -0.10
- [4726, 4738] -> 0.05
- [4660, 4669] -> 0.03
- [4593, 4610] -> -0.10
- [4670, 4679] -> -0.01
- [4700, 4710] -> 0.14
